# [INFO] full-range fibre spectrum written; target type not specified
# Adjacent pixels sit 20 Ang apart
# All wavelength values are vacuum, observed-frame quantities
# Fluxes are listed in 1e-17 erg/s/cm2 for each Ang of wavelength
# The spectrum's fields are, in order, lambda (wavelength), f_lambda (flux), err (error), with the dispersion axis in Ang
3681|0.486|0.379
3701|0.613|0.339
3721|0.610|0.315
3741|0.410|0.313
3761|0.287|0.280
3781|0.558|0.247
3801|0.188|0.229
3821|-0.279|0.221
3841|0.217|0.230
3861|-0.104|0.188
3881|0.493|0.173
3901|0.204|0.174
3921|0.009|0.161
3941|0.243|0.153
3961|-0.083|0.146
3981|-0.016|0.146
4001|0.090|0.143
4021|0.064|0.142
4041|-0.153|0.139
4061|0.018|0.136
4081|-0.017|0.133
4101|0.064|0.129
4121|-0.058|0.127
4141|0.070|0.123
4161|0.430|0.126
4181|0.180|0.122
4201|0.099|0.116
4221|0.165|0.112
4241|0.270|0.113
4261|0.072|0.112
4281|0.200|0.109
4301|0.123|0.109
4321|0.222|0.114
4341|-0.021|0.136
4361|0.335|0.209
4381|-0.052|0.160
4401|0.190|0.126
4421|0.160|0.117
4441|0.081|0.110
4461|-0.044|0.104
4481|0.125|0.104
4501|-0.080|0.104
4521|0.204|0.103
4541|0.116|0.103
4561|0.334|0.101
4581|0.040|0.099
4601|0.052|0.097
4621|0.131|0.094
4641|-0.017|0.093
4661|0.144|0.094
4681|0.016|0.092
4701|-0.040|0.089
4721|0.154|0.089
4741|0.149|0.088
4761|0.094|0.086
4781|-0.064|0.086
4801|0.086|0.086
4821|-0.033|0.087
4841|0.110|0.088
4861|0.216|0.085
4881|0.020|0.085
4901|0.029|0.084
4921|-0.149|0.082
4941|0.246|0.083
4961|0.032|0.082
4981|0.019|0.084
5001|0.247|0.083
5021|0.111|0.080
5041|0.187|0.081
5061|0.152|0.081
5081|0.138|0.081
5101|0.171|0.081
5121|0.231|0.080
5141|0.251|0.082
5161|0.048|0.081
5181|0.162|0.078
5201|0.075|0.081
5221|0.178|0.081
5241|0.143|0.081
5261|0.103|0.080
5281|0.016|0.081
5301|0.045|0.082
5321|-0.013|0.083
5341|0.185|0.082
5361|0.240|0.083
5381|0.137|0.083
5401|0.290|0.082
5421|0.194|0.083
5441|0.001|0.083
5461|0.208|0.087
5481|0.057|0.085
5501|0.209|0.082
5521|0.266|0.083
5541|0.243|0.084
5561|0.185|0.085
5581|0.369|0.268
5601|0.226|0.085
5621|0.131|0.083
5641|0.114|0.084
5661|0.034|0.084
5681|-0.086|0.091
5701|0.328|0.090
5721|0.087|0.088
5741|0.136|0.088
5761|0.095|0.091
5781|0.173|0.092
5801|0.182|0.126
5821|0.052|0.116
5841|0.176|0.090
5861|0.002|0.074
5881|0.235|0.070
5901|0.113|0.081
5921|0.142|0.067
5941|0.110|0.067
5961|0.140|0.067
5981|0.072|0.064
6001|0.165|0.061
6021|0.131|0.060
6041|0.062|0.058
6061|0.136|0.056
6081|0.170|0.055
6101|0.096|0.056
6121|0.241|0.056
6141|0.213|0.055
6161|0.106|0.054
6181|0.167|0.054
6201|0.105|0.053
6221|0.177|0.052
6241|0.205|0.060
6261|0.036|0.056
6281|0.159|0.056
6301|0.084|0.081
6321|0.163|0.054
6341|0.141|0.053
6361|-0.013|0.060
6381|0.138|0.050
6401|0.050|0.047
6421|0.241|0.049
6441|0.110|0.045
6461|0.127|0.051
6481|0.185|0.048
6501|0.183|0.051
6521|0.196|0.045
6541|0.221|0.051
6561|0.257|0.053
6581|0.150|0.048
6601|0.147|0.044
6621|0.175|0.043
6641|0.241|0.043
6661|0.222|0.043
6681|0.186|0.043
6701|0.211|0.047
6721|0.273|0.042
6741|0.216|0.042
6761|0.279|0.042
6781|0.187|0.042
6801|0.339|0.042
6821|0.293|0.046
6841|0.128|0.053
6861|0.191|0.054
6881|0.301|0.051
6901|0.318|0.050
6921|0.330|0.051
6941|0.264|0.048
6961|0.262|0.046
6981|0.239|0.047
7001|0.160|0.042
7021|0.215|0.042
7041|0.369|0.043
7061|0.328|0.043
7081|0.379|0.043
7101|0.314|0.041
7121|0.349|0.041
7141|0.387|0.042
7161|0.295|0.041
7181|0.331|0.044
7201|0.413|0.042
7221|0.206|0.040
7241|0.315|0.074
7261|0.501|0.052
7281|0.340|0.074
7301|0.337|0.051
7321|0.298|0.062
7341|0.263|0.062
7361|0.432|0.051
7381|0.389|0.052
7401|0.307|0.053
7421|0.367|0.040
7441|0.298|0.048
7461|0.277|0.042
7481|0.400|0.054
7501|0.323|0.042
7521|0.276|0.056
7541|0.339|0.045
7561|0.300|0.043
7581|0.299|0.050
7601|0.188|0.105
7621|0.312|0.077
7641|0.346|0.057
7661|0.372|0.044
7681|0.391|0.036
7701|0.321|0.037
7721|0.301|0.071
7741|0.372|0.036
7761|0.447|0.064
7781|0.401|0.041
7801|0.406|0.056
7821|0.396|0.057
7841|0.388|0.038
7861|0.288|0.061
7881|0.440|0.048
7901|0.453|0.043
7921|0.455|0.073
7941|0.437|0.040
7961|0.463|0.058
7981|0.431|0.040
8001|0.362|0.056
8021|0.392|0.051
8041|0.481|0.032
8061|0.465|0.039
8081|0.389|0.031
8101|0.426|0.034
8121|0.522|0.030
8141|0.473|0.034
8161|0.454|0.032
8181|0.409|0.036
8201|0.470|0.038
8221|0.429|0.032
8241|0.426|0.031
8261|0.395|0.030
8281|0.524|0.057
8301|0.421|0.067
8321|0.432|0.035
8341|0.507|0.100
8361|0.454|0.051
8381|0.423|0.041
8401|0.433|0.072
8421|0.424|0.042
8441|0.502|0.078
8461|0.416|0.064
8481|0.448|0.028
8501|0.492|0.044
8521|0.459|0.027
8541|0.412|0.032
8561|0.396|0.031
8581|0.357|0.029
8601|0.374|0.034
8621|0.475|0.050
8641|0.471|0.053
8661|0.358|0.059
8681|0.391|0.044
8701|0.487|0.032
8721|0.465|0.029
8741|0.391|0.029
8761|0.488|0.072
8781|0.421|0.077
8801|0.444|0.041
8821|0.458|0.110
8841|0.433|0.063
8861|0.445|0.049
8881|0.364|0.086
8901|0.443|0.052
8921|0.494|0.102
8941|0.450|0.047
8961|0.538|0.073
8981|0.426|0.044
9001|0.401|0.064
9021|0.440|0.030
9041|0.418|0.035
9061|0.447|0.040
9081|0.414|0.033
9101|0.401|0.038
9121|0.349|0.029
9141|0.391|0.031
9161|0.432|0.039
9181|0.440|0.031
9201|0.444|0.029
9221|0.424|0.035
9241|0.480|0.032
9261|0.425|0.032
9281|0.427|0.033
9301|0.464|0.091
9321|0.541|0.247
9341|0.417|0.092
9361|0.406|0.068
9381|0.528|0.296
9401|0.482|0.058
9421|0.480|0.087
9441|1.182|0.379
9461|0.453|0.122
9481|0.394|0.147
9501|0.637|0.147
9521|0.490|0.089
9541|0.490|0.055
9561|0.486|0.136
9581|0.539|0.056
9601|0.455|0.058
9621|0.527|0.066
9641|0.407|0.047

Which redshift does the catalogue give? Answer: 0.761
